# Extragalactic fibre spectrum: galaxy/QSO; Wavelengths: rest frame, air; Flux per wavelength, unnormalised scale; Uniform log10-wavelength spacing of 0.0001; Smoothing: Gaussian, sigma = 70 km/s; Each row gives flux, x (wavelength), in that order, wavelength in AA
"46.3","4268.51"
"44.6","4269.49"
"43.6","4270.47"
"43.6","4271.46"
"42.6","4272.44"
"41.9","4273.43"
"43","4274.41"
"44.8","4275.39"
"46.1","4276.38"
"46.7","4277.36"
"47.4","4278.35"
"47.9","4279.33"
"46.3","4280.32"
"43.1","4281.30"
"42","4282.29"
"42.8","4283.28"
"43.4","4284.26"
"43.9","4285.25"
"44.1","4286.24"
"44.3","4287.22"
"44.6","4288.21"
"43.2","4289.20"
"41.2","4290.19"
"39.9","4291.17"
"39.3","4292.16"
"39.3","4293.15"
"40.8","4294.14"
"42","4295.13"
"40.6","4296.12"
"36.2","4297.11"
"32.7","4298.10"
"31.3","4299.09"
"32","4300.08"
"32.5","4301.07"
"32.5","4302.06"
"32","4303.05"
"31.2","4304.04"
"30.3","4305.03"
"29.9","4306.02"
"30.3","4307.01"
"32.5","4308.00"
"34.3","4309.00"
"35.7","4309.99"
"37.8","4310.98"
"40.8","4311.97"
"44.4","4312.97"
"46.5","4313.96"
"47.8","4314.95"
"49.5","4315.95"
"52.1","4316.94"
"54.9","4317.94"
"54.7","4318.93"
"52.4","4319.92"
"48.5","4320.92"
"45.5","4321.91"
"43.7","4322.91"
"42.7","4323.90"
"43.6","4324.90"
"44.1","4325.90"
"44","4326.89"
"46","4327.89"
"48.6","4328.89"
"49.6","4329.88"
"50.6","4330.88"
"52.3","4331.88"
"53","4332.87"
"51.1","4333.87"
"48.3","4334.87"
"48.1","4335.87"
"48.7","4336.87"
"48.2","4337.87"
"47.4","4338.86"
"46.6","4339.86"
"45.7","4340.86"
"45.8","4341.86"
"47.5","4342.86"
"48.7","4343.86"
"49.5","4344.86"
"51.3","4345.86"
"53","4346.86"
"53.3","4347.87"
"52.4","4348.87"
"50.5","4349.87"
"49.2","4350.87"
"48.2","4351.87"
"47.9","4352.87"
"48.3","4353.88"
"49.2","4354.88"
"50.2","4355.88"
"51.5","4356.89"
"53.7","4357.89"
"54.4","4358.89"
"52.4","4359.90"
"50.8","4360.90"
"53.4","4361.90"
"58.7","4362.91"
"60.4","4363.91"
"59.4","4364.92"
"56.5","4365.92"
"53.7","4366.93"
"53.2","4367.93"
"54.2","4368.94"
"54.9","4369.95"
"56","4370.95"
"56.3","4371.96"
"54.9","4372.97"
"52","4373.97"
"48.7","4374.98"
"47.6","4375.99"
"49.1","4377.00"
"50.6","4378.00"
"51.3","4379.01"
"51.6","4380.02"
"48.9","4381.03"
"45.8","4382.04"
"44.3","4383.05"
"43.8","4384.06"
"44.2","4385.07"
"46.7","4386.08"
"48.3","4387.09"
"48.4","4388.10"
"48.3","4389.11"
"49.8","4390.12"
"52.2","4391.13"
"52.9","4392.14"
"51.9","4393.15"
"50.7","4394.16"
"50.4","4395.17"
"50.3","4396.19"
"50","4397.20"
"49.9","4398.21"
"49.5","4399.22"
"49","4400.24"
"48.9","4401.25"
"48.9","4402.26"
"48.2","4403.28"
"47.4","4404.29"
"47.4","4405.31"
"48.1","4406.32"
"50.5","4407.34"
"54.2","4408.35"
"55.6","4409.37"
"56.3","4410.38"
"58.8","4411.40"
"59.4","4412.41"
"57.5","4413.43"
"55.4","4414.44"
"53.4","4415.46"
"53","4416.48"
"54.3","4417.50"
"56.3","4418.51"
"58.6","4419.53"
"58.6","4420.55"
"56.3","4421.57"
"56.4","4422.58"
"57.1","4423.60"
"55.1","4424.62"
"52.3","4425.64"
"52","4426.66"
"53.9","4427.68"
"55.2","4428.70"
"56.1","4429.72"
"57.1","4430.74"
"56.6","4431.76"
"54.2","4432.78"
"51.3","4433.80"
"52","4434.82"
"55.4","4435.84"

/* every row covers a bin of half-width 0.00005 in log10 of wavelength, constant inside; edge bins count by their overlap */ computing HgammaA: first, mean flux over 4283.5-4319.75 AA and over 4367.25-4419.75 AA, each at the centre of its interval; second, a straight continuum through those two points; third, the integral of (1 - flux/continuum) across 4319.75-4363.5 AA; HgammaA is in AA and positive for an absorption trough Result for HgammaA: -4.4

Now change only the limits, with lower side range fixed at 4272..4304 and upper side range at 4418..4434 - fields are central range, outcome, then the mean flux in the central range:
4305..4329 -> 0.3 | 43.4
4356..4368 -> -1.5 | 54.8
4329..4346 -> -1.0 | 48.9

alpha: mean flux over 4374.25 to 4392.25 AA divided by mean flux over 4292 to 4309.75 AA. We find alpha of 1.41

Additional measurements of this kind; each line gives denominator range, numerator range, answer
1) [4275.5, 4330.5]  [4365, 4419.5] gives 1.23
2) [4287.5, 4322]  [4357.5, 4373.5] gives 1.38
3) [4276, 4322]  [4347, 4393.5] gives 1.25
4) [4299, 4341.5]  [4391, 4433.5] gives 1.23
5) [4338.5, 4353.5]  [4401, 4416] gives 1.07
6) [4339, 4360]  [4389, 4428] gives 1.06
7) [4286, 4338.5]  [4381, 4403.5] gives 1.15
